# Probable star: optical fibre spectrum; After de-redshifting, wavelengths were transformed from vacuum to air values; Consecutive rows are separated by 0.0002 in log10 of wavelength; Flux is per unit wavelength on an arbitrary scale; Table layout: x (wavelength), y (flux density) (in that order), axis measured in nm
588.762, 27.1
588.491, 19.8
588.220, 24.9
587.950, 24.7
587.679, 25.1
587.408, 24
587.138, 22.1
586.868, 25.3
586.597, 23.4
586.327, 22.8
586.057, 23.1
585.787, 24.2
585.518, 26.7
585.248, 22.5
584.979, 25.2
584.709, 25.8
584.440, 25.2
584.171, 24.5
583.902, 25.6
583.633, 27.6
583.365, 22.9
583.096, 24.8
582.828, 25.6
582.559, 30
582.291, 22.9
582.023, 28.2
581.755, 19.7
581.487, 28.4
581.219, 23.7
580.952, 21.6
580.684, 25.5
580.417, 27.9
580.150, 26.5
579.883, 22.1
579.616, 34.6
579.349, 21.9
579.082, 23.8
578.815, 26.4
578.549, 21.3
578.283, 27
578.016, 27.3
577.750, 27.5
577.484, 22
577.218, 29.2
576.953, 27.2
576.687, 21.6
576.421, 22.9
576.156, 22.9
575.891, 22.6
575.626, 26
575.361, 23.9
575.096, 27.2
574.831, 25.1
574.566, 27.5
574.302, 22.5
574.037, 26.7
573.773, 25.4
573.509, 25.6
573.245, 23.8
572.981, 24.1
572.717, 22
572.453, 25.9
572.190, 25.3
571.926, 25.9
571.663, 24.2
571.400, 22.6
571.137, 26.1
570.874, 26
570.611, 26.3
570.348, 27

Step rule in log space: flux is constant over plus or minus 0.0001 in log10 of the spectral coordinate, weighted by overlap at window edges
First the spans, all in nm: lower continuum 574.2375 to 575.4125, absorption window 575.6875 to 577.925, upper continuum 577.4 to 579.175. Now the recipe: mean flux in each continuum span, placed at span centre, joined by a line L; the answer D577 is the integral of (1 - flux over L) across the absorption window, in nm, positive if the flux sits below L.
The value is 0.06 nm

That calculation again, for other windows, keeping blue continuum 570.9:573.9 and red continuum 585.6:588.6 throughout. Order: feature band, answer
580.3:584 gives -0.20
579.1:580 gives -0.07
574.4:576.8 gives 0.01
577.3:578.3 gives -0.07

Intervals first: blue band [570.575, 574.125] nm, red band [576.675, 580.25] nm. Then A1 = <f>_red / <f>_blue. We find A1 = 1.03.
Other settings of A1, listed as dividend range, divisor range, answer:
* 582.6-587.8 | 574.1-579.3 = 0.99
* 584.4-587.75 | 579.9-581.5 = 0.96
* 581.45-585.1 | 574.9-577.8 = 1.03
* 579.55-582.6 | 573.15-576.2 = 1.02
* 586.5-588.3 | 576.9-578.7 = 0.94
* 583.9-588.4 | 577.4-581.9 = 0.97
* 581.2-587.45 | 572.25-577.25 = 1.00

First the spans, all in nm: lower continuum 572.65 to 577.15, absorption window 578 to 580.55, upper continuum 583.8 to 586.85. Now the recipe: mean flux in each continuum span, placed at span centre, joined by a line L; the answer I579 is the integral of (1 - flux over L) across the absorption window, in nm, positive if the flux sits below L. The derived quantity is -0.13 nm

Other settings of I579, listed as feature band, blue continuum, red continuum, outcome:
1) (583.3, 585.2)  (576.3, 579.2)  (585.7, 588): -0.08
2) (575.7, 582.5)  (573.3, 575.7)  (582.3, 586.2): 0.08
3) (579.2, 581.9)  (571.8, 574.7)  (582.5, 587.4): -0.04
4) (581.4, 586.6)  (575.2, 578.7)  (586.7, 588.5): -0.16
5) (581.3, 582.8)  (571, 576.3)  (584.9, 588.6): -0.10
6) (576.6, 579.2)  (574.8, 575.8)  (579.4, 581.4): 0.03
